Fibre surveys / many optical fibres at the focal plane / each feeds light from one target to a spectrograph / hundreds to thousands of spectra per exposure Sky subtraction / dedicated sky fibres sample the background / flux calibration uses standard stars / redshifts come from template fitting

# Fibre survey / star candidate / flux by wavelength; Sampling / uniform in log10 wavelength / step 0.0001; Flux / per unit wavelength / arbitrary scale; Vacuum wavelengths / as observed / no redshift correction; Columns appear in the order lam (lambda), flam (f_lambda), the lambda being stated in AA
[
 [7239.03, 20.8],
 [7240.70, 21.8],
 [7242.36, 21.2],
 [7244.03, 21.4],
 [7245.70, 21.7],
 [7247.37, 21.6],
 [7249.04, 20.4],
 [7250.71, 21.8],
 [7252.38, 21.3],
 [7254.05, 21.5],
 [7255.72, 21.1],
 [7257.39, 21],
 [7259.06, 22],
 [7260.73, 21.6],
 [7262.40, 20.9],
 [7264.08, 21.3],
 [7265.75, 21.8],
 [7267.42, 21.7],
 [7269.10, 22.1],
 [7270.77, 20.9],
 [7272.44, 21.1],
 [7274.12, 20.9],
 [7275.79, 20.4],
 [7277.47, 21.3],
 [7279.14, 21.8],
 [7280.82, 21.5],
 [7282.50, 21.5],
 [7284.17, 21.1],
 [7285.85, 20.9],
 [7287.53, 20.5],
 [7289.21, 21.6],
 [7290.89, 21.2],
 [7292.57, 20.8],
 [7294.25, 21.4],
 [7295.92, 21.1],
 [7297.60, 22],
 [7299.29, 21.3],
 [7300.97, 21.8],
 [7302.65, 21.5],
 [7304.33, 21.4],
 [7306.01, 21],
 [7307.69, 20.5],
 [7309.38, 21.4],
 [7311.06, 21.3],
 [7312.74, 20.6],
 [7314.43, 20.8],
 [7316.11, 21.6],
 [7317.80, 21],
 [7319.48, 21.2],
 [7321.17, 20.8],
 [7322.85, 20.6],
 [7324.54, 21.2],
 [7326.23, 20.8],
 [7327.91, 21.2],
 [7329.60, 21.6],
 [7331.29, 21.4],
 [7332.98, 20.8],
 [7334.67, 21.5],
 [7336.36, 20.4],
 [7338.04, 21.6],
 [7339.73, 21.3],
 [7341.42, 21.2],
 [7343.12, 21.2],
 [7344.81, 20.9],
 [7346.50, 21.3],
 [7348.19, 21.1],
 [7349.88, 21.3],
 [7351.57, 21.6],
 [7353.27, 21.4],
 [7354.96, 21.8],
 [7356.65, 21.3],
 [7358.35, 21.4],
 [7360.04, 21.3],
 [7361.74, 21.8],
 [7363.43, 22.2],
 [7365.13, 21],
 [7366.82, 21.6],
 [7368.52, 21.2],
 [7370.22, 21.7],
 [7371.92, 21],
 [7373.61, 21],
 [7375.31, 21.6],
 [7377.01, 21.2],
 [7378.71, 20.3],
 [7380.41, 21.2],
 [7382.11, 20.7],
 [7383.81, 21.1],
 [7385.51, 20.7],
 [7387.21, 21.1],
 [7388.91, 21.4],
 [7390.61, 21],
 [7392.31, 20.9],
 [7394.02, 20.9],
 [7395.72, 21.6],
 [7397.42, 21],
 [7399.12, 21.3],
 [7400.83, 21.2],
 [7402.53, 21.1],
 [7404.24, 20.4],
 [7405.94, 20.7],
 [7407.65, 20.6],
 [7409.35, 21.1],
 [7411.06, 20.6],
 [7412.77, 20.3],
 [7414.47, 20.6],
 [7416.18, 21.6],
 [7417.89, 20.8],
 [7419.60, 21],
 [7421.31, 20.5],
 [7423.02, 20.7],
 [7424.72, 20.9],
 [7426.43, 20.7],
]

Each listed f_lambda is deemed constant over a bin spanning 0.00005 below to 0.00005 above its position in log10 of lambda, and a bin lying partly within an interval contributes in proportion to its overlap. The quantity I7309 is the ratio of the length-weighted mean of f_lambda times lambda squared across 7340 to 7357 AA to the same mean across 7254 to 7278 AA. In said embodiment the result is 1.0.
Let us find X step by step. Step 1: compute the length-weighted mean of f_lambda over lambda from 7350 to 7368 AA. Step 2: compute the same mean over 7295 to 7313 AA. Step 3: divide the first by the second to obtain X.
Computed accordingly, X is 1.01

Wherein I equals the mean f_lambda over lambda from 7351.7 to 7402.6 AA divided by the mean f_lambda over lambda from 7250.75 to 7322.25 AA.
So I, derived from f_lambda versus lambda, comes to 1.00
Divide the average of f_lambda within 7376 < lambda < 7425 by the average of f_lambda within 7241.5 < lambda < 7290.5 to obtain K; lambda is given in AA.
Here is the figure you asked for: 0.98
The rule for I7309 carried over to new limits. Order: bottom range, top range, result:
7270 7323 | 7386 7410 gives 1.02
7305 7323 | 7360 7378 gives 1.03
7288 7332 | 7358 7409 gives 1.02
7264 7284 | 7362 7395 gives 1.02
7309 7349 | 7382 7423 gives 1.01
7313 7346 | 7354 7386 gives 1.02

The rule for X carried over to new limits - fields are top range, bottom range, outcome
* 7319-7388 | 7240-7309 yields 1.00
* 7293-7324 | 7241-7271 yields 0.99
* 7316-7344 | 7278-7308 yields 0.99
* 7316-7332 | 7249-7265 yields 0.99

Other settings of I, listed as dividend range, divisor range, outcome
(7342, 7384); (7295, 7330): 1.01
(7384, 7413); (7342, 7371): 0.98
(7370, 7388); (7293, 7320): 0.99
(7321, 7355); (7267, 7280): 1.00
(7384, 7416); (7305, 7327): 1.00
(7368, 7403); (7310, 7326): 1.00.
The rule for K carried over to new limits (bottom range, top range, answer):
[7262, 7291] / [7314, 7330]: 0.99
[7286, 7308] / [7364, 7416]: 0.99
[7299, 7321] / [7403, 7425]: 0.98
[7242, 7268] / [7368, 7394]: 0.98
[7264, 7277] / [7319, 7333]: 0.99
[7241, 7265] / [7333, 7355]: 0.99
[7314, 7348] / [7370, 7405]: 1.00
